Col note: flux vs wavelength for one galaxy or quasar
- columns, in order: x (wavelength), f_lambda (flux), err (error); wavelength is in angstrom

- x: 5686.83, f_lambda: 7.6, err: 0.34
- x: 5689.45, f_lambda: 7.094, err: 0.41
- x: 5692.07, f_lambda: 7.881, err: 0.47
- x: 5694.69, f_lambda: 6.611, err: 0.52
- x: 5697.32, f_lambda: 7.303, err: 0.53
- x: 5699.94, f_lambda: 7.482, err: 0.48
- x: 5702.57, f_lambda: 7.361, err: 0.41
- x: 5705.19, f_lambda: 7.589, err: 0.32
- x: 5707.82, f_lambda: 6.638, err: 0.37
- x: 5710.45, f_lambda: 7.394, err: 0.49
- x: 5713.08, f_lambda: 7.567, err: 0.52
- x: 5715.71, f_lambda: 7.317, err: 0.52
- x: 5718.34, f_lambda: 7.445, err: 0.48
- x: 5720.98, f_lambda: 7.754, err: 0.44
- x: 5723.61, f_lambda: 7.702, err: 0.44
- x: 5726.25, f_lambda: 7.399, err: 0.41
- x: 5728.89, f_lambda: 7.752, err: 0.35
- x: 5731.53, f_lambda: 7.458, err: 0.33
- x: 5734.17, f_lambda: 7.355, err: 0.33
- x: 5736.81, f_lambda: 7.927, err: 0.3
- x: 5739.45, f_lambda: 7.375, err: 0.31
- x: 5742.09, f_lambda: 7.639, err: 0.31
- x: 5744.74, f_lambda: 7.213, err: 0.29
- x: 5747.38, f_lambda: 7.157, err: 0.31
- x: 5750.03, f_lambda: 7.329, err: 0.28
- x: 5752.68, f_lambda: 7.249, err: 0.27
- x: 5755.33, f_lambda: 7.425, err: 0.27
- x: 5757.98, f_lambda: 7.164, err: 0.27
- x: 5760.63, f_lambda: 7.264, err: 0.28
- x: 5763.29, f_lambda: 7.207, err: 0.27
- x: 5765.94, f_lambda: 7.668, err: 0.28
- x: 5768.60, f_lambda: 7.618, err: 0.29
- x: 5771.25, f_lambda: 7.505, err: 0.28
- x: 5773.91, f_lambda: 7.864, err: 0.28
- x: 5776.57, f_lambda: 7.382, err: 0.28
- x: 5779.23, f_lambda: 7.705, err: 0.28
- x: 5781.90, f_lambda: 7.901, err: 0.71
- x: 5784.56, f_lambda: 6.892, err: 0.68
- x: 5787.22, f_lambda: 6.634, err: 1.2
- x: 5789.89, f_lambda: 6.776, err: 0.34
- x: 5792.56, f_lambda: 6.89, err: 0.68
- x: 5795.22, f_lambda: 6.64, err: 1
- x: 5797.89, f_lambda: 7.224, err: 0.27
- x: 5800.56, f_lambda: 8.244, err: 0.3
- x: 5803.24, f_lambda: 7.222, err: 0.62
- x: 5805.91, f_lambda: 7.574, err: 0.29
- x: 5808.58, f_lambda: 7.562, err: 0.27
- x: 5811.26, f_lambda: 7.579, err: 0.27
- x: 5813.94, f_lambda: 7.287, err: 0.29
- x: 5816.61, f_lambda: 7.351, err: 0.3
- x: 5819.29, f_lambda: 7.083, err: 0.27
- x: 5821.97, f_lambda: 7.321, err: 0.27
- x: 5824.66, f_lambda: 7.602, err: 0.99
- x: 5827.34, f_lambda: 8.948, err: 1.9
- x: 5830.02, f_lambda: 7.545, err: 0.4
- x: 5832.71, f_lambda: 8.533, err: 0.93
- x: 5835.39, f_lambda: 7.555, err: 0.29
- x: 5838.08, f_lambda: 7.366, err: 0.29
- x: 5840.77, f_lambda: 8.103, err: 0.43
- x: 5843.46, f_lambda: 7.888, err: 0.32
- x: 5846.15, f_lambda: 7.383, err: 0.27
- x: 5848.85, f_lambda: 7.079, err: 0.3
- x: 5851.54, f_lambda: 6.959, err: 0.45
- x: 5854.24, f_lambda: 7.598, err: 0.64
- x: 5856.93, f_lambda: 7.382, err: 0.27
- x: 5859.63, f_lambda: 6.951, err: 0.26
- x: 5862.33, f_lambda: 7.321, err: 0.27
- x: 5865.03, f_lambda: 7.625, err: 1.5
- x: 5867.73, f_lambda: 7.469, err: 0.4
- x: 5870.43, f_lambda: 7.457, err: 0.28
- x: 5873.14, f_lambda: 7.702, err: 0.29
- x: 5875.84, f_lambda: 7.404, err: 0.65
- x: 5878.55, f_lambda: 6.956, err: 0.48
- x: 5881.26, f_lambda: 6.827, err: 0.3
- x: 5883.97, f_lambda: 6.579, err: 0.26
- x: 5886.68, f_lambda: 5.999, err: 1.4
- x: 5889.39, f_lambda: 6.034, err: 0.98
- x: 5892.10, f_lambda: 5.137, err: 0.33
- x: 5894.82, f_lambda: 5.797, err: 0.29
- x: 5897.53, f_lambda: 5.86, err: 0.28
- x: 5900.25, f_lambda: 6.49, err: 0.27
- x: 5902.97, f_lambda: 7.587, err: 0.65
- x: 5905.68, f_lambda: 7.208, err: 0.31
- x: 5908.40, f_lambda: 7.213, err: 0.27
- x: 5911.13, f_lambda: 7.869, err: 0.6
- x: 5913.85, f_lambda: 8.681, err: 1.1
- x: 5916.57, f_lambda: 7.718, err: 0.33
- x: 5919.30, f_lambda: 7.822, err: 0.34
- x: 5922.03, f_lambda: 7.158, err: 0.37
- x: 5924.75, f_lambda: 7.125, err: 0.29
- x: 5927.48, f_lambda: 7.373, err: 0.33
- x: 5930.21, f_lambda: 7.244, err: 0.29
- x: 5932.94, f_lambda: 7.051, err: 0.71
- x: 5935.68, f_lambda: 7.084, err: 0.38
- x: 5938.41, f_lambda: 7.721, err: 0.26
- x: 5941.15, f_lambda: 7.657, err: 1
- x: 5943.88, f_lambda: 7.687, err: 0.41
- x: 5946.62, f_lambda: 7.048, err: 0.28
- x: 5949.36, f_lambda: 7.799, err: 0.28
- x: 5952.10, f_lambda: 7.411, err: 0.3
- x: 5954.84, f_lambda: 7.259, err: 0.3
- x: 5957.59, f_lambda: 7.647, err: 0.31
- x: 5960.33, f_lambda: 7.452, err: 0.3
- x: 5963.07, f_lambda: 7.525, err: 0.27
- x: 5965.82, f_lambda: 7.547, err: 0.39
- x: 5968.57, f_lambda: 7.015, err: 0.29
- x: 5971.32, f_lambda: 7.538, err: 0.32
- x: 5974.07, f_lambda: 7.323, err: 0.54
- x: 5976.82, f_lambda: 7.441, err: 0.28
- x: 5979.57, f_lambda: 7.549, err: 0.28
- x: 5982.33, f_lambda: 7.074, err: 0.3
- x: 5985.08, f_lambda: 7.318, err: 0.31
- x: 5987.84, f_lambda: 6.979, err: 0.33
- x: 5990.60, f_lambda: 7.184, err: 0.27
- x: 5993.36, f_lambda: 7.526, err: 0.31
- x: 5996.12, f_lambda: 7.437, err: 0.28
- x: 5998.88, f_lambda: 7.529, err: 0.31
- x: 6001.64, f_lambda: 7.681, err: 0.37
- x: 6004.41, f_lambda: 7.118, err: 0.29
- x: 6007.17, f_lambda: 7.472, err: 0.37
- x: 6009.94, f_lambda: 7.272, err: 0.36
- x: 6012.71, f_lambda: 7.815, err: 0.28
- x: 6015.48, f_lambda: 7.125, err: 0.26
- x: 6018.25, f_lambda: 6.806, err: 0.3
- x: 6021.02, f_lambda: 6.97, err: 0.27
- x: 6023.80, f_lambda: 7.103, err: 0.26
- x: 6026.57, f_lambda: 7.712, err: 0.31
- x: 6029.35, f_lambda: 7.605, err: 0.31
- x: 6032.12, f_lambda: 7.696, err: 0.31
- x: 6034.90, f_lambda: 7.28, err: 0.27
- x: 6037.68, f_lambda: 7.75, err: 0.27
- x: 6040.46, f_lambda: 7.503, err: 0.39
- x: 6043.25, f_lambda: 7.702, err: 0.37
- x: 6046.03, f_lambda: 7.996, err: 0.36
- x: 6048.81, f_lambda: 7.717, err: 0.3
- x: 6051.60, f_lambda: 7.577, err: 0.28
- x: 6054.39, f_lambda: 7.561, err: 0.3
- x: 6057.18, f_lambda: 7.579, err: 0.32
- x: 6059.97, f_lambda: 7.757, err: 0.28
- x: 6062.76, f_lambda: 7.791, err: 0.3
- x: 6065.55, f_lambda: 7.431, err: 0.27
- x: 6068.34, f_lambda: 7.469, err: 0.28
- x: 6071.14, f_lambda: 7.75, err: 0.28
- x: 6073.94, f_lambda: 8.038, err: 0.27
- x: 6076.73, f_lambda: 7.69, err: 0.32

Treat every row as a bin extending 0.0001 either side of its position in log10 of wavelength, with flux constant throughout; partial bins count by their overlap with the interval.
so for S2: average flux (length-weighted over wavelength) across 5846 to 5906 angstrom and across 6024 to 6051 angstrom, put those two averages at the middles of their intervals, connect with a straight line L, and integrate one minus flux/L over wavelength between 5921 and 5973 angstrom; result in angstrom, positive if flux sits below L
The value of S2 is -1.2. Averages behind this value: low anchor 6.89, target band 7.39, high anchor 7.64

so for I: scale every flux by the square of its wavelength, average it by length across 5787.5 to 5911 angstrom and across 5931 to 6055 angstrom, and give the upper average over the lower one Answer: 1.1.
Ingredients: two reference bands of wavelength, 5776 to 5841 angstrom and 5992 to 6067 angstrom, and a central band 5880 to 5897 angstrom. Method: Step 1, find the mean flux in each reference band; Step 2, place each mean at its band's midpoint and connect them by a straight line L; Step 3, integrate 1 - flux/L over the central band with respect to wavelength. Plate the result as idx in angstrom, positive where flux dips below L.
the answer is 3.26 angstrom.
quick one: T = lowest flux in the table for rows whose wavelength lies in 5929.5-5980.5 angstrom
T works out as 7.015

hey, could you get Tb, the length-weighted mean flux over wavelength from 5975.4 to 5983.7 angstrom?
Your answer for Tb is 7.35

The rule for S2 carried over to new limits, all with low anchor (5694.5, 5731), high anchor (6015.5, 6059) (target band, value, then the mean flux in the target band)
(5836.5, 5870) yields 0.1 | 7.43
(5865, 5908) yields 4.1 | 6.74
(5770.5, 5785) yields -0.3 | 7.58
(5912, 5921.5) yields -0.7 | 7.98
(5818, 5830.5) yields -0.5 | 7.71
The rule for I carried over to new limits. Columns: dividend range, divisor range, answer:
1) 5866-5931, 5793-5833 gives 0.96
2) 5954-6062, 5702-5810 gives 1.10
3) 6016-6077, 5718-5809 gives 1.12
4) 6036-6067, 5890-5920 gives 1.15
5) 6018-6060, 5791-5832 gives 1.09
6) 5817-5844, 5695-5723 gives 1.10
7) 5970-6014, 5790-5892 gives 1.06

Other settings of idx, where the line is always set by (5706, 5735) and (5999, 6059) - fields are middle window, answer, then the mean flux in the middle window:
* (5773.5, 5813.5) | 0.7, 7.32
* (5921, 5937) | 0.6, 7.17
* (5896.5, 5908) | 0.9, 6.85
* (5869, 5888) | 1.2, 6.99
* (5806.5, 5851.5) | -1.0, 7.62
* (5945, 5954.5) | 0.1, 7.41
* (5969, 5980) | 0.1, 7.42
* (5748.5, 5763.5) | 0.3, 7.27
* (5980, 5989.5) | 0.4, 7.16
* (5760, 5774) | -0.1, 7.5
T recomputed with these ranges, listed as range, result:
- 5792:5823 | 6.64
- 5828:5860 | 6.951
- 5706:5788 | 6.634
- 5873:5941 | 5.137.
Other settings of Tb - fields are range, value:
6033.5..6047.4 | 7.64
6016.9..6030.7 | 7.24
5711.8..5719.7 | 7.44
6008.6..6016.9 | 7.4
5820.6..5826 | 7.45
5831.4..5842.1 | 7.89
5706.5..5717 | 7.23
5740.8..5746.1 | 7.42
